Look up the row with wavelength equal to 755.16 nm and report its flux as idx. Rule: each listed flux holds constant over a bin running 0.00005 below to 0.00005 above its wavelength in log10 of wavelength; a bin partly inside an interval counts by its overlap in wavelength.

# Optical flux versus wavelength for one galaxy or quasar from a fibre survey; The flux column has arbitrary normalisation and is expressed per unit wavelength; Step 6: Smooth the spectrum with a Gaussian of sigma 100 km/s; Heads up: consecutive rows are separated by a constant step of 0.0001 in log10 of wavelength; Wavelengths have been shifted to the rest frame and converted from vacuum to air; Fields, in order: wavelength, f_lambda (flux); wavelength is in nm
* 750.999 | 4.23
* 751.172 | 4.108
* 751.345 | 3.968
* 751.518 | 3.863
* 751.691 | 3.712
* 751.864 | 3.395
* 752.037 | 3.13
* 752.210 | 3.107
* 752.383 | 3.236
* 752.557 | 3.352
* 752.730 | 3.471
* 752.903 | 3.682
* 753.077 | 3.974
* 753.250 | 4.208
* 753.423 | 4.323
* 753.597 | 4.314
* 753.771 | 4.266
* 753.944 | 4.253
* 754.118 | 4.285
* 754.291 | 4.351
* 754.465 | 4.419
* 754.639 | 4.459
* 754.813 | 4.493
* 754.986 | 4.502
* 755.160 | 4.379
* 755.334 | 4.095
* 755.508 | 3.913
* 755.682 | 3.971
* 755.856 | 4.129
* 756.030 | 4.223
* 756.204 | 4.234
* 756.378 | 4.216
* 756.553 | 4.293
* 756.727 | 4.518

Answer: 4.379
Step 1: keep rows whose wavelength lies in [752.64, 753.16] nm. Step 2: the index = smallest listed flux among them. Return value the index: 3.471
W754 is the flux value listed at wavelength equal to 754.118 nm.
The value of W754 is 4.285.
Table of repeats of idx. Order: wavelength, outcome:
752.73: 3.471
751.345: 3.968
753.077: 3.974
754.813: 4.493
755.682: 3.971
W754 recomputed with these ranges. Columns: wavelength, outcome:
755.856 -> 4.129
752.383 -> 3.236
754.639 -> 4.459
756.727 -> 4.518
